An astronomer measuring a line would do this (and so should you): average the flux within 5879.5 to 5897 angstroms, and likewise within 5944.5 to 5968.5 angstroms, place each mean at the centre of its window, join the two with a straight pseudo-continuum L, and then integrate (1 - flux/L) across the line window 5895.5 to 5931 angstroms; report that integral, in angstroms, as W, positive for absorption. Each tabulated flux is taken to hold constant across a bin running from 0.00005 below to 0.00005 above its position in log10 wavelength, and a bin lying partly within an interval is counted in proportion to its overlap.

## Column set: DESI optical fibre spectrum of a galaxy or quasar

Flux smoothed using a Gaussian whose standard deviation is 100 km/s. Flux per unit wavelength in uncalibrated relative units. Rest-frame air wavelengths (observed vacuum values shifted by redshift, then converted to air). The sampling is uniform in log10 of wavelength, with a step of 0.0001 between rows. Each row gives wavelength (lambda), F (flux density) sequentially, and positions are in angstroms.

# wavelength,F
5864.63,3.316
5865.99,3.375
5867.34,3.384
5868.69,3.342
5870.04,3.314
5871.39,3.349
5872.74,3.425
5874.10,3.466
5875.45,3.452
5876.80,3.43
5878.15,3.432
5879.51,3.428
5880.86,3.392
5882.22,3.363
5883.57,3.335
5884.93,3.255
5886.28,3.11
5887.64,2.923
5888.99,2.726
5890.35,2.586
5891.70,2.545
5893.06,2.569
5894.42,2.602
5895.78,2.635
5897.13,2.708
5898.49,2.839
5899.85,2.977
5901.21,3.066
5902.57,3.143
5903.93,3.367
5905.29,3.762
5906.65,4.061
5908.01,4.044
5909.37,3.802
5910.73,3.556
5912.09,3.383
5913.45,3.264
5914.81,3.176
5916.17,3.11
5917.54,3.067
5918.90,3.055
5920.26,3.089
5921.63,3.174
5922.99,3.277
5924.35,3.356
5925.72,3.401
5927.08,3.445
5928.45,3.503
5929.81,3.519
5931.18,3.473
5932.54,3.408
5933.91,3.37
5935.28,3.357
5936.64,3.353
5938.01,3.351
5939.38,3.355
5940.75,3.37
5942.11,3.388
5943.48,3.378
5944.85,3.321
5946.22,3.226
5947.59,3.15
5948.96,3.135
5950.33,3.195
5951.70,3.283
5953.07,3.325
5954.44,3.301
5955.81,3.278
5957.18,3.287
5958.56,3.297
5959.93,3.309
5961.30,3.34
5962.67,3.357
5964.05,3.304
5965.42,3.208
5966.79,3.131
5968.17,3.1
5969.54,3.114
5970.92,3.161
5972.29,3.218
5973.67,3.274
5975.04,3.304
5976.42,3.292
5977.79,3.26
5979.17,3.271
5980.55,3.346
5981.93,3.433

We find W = -3.0 angstroms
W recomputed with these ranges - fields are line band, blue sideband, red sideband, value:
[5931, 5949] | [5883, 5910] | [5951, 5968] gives -0.6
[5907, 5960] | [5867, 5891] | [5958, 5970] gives -1.5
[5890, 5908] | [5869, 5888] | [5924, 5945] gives 1.7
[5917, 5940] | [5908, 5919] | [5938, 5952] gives 0.0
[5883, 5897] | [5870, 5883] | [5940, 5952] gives 2.3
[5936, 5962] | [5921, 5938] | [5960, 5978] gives 0.1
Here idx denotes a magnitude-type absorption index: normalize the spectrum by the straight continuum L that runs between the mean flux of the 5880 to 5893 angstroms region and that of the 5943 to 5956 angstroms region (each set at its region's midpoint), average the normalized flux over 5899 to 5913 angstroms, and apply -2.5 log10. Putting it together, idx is -0.14 mag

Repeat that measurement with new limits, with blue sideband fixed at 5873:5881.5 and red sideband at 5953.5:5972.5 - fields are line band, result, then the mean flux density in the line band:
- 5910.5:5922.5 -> 0.05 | 3.2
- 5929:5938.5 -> -0.03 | 3.41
